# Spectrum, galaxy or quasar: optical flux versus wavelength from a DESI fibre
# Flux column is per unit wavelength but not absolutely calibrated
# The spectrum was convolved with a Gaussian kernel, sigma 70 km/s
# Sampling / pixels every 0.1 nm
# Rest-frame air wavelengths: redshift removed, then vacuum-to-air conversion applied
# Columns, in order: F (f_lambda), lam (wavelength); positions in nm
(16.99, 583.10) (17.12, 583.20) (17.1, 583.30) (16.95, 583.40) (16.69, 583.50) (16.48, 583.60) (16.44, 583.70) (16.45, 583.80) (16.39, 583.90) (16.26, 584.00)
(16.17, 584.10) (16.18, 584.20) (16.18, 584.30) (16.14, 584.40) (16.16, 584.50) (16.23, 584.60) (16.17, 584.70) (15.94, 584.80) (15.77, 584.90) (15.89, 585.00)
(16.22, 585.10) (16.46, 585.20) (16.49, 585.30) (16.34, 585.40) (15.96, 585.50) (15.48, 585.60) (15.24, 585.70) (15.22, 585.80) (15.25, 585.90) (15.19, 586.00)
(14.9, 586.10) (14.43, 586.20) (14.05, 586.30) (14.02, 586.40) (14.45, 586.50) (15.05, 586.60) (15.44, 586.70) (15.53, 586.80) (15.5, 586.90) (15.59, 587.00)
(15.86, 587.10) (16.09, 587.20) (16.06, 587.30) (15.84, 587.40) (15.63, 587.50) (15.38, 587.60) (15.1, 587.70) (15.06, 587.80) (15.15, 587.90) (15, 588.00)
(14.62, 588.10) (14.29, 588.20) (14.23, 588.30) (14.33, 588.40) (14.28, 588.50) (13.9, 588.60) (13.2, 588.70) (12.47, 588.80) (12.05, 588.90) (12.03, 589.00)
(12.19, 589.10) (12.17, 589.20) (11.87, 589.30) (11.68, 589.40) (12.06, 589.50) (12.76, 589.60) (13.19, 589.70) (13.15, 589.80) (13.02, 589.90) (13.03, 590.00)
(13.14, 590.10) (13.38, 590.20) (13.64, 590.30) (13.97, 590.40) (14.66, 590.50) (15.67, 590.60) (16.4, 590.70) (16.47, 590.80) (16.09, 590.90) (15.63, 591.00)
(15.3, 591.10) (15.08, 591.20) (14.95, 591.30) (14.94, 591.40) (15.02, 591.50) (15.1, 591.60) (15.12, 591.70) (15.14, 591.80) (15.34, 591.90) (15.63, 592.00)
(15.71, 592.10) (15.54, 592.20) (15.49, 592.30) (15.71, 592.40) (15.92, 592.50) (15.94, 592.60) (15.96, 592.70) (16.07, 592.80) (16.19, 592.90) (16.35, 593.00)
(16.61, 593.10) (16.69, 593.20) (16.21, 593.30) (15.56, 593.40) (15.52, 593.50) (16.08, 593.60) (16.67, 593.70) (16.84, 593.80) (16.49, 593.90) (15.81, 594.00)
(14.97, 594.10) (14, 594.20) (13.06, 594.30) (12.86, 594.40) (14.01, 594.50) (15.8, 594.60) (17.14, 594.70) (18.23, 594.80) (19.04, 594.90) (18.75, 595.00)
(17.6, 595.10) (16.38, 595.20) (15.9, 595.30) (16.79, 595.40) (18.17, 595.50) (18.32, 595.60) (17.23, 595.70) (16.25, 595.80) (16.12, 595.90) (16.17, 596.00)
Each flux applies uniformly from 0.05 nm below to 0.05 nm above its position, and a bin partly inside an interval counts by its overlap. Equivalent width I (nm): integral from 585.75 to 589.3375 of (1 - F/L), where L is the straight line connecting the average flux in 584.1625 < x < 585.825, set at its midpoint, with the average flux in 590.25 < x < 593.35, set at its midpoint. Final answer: 0.31 nm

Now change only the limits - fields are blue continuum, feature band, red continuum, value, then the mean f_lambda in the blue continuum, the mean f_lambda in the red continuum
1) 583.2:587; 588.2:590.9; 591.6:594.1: 0.405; 15.8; 15.9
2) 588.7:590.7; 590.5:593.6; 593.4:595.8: -0.234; 13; 16.3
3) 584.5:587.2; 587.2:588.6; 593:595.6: 0.062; 15.5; 16.3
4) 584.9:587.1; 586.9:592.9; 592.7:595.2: 0.448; 15.4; 16.1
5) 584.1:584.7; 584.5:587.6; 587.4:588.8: -0.017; 16.2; 14.6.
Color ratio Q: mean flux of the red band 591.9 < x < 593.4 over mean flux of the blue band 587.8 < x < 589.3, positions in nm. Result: 1.2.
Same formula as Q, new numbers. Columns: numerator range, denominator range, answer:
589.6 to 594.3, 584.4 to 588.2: 0.98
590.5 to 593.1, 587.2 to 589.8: 1.13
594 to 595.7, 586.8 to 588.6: 1.08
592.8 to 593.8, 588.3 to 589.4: 1.26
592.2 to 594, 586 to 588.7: 1.08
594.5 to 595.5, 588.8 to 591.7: 1.24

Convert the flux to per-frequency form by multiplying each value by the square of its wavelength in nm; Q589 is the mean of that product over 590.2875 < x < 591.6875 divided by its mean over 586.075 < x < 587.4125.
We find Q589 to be 1.02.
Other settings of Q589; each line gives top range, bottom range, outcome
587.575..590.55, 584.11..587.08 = 0.88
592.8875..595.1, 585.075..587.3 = 1.07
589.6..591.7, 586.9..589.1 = 1.01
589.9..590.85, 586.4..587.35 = 0.94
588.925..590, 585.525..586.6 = 0.85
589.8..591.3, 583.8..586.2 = 0.94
